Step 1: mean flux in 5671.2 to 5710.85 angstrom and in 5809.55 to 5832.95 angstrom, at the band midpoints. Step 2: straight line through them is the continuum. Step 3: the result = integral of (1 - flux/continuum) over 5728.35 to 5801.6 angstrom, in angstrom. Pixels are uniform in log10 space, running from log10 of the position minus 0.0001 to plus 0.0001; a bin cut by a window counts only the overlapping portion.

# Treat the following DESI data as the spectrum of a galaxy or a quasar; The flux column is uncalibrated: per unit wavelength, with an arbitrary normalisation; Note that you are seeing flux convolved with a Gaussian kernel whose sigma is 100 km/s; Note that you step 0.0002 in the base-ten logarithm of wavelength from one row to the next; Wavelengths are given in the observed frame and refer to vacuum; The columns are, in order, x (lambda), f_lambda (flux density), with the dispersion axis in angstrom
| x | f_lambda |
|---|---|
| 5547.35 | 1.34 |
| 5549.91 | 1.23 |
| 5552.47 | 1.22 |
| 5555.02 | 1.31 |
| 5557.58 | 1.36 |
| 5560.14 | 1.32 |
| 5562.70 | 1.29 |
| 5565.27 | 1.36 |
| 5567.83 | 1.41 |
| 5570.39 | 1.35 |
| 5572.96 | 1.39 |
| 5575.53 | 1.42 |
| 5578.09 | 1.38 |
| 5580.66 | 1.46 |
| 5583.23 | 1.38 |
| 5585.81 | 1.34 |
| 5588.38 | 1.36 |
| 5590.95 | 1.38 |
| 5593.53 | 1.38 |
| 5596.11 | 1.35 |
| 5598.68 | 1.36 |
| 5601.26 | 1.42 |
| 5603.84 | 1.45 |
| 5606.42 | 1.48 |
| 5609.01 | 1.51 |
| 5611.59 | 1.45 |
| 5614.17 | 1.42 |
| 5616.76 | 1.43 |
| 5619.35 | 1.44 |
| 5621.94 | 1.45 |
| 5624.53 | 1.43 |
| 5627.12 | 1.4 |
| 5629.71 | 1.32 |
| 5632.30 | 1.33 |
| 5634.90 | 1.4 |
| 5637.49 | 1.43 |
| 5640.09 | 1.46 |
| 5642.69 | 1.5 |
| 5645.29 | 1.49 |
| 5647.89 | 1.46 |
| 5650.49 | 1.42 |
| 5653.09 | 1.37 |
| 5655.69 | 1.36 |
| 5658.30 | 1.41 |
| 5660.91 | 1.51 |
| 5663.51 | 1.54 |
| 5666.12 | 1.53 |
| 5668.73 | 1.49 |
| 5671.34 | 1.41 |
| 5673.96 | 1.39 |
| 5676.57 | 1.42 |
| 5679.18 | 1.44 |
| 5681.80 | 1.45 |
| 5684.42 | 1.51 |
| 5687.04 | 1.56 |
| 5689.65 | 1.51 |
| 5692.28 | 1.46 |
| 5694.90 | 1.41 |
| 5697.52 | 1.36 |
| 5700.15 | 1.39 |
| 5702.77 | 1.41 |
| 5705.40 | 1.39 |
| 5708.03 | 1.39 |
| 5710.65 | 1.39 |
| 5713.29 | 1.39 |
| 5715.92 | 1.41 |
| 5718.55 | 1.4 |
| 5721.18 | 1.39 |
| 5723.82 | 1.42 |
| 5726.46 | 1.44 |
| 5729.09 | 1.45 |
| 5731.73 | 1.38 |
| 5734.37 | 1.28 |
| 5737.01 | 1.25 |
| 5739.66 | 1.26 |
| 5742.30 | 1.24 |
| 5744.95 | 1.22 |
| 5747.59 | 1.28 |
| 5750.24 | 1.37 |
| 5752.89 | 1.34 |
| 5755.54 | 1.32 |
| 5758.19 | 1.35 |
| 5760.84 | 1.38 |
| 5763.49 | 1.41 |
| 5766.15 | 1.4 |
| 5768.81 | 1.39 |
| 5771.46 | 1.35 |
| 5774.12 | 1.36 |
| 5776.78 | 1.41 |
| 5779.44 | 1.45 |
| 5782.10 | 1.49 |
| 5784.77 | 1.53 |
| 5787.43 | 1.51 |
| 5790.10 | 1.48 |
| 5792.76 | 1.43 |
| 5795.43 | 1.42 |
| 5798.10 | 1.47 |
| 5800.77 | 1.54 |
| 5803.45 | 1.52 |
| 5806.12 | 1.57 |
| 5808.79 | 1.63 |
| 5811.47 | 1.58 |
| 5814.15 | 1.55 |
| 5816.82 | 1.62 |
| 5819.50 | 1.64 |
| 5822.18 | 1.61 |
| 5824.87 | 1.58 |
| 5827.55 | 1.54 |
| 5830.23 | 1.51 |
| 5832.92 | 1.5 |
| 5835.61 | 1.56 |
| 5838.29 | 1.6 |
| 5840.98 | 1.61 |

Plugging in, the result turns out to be 6.3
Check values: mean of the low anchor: 1.43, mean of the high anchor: 1.58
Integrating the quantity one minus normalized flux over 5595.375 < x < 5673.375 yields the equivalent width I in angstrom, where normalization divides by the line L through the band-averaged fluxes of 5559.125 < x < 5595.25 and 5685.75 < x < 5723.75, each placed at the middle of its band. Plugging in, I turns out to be -2.3 angstrom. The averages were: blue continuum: 1.37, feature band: 1.43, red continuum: 1.42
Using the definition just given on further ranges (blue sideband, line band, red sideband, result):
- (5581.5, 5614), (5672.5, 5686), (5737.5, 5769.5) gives -0.8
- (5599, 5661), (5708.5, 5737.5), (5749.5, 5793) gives 0.6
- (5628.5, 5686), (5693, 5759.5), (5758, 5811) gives 4.2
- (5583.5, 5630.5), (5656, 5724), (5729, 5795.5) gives -2.3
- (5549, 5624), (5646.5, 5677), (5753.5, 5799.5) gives -1.0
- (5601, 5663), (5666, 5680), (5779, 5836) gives 0.2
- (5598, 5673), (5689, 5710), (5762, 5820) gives 0.7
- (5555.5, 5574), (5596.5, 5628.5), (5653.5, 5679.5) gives -0.9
